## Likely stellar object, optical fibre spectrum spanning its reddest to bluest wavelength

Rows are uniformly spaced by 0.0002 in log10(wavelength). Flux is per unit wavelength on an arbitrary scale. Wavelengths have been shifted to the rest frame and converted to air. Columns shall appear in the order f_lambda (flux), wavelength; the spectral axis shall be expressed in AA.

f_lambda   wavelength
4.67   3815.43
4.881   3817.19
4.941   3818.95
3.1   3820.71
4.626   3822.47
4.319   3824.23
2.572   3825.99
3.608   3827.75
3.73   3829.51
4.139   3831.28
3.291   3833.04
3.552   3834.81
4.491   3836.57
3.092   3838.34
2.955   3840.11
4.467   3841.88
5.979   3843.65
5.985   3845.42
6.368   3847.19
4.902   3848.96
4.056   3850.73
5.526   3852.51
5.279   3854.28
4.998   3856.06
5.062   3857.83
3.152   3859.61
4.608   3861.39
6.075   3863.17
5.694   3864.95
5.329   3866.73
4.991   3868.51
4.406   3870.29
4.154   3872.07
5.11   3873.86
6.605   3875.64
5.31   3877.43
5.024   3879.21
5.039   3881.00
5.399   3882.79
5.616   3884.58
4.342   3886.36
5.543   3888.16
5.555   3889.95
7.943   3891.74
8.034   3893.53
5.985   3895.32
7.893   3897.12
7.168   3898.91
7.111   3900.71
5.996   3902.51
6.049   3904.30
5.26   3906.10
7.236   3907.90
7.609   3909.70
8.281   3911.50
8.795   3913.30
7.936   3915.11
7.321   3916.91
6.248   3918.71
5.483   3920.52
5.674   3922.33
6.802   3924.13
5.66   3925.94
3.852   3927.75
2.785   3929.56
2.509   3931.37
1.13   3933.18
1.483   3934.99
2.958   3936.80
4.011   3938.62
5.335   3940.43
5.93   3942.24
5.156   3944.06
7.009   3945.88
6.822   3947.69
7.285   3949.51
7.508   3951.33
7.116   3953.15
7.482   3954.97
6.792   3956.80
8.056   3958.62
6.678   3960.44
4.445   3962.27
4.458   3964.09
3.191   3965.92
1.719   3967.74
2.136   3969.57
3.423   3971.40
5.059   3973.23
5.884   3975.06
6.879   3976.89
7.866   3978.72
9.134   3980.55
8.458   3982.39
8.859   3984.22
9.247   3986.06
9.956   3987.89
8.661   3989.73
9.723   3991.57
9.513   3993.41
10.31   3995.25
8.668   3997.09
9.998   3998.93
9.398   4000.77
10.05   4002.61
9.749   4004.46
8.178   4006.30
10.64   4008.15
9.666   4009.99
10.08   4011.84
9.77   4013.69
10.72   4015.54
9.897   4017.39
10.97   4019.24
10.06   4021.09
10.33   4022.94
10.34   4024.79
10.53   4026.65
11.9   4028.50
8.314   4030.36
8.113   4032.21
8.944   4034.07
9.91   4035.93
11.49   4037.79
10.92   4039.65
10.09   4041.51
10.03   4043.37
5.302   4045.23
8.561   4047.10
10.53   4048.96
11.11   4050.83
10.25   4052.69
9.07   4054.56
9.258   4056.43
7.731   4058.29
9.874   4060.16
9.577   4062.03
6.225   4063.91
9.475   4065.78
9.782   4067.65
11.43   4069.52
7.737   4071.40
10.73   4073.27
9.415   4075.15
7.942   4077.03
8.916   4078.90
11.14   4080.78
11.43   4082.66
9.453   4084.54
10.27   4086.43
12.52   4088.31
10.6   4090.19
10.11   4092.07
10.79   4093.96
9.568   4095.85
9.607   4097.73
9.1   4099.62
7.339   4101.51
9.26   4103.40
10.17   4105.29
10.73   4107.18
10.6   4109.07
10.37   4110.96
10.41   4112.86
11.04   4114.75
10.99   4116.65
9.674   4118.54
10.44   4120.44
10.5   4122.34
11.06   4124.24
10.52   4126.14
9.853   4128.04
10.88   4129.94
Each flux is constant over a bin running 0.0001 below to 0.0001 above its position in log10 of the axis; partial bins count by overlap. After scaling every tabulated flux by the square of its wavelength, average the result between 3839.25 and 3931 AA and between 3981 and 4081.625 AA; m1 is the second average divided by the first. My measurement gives 1.80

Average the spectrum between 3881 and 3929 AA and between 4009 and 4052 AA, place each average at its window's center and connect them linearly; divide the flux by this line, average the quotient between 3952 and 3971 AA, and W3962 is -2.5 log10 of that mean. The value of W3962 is 0.462 mag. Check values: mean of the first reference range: 6.44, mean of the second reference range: 9.9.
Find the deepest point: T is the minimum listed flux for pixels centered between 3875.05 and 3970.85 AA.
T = 1.13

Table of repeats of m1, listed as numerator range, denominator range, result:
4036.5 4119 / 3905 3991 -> 1.74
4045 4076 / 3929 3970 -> 1.99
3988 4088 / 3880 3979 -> 1.79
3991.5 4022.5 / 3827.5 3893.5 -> 2.14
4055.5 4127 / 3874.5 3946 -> 1.90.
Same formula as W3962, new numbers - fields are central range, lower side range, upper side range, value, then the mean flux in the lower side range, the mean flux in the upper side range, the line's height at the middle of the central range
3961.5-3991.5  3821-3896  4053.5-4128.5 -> 0.18 mag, 4.91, 9.87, 7.43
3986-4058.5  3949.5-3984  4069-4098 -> -0.23 mag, 6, 10.1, 7.95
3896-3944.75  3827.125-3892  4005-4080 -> 0.13 mag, 4.88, 9.6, 6.45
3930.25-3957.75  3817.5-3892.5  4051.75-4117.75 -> 0.28 mag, 4.78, 9.8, 6.73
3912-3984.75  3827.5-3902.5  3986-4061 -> 0.32 mag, 5.21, 9.71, 7.58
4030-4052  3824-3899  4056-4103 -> -0.08 mag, 5.04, 9.6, 8.8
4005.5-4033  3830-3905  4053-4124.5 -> -0.19 mag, 5.29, 9.84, 8.41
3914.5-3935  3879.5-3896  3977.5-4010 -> 0.40 mag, 5.91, 9.31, 7.09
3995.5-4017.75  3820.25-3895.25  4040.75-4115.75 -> -0.20 mag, 4.88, 9.69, 8.13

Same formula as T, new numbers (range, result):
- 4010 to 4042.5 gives 8.113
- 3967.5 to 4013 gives 1.719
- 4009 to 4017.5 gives 9.666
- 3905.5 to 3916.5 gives 5.26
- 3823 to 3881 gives 2.572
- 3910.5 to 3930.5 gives 2.785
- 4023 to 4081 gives 5.302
